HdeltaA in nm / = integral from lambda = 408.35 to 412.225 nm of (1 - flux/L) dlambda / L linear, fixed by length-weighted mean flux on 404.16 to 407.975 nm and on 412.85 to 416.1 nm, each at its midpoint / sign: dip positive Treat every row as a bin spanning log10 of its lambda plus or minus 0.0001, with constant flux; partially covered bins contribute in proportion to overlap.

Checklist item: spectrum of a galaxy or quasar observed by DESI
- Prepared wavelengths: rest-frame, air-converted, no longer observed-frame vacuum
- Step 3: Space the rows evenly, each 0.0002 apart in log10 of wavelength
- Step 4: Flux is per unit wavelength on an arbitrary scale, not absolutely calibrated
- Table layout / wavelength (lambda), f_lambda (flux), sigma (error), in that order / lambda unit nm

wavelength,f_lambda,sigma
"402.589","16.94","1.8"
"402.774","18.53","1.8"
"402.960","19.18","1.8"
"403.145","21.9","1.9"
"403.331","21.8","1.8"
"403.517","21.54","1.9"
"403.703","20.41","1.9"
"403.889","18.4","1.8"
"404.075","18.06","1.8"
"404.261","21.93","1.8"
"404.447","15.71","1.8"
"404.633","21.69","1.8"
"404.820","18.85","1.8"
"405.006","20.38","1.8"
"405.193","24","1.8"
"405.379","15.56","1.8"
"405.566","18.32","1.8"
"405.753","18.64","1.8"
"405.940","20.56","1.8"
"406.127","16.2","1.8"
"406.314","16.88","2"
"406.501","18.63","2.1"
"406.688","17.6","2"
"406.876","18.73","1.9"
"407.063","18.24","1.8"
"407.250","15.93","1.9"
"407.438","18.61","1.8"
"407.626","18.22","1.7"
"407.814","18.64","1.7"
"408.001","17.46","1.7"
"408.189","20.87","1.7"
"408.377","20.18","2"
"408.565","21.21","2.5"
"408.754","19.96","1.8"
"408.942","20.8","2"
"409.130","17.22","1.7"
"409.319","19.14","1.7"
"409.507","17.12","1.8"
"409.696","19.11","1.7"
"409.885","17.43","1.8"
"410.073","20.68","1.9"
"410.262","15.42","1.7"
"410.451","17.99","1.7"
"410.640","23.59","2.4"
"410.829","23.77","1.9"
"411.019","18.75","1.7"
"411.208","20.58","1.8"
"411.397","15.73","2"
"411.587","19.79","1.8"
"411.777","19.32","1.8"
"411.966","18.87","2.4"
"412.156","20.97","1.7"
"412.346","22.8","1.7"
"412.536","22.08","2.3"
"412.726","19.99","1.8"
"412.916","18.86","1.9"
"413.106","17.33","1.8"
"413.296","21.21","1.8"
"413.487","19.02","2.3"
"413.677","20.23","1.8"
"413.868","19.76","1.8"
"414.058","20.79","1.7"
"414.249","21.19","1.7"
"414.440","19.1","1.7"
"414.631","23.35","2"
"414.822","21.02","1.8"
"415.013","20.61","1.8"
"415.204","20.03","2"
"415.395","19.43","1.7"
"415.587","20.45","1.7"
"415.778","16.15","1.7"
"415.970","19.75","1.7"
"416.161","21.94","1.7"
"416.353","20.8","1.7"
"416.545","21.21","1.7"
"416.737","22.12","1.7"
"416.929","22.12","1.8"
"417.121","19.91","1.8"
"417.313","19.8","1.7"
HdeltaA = -0.02 nm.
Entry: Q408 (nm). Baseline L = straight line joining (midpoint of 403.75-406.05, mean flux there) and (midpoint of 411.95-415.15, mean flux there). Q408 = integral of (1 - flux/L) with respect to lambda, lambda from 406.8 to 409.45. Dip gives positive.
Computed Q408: 0.11 nm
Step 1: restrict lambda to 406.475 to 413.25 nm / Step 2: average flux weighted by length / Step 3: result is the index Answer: 19.2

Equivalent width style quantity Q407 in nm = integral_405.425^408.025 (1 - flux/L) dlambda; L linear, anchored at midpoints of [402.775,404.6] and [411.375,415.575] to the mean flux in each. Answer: 0.25 nm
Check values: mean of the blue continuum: 19.9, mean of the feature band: 18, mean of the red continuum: 20.1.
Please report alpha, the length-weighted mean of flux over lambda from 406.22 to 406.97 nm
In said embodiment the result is 18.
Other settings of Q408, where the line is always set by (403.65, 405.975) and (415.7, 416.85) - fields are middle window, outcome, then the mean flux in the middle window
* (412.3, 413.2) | 0.00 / 20.1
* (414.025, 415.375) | -0.03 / 20.8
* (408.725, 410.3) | 0.10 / 18.6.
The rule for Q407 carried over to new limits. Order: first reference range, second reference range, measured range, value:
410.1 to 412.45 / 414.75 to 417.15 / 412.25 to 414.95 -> -0.047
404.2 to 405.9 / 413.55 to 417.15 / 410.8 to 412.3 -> 0.036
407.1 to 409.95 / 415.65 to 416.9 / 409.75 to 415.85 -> -0.063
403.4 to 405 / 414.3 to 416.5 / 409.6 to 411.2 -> 0.028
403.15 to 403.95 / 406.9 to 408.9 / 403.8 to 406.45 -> 0.155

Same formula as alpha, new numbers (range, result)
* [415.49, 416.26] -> 19.6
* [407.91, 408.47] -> 19.5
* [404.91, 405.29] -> 22.1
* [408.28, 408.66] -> 20.7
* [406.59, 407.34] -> 17.7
